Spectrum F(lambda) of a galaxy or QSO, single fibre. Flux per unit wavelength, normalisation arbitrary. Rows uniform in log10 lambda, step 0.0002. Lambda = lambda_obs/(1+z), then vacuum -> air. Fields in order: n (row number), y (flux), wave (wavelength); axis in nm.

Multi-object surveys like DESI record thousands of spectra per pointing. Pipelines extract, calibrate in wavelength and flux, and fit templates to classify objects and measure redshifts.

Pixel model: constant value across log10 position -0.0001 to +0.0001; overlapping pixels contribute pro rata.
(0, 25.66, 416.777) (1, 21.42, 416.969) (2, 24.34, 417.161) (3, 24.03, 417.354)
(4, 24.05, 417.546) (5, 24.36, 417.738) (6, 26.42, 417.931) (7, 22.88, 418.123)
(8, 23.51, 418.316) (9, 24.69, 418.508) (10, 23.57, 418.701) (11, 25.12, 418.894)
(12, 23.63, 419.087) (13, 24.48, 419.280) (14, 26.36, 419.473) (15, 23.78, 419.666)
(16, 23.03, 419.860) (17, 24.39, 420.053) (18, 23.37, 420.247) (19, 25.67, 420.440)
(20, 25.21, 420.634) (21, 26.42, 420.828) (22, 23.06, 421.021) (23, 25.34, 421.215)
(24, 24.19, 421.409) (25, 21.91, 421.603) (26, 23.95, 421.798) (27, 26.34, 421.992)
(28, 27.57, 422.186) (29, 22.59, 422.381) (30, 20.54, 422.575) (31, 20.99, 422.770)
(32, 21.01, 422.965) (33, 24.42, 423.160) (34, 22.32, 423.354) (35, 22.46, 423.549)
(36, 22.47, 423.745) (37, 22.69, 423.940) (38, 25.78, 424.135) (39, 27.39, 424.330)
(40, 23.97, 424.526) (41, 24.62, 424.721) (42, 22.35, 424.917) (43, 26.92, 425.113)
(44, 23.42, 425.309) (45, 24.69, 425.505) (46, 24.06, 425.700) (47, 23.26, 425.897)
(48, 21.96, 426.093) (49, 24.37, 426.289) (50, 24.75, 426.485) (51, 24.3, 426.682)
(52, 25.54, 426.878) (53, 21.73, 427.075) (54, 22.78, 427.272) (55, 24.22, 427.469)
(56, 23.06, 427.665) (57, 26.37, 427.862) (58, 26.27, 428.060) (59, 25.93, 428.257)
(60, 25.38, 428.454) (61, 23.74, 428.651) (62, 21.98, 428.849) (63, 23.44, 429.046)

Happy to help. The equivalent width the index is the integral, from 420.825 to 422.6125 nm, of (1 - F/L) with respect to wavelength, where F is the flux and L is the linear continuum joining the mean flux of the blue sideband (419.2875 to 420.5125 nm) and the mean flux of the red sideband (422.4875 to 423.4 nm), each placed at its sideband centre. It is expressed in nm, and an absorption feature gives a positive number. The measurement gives -0.10 nm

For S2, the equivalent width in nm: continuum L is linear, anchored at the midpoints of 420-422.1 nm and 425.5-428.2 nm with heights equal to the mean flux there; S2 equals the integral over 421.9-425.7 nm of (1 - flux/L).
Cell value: 0.081 nm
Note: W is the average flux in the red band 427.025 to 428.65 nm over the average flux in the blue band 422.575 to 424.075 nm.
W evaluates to 1.10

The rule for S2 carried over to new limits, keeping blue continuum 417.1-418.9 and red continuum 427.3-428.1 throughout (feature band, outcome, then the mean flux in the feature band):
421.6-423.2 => 0.075 nm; 23.3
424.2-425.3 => -0.017 nm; 24.9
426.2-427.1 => 0.011 nm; 24.3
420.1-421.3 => -0.022 nm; 24.8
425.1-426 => 0.013 nm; 24.2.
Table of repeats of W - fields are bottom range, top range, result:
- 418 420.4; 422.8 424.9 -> 0.98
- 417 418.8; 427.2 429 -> 1.01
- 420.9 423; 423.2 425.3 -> 1.02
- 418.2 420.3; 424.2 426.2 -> 1.00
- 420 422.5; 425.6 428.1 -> 0.98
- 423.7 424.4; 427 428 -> 0.96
